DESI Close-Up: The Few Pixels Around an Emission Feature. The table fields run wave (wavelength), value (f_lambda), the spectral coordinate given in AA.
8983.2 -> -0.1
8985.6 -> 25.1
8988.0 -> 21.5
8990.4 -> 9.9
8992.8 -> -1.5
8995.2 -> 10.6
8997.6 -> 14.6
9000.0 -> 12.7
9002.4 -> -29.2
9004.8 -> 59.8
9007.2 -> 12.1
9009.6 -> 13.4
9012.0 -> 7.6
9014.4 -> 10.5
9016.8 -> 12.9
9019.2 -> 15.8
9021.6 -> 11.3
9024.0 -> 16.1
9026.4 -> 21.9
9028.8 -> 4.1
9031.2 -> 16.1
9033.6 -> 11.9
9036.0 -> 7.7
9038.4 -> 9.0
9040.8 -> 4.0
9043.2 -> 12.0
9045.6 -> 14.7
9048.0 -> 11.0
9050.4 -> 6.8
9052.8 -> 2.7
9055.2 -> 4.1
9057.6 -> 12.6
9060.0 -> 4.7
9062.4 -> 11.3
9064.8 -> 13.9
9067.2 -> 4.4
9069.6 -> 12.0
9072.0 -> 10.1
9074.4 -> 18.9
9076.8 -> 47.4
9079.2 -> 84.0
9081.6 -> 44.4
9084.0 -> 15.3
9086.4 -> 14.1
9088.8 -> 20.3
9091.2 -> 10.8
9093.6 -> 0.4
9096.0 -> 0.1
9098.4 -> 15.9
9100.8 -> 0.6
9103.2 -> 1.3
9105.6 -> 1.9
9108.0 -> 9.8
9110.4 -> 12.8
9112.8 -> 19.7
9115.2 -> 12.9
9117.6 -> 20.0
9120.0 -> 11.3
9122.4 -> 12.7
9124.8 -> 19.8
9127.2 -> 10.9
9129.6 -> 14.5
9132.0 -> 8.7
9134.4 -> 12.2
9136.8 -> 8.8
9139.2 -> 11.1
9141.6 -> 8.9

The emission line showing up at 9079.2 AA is Hbeta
